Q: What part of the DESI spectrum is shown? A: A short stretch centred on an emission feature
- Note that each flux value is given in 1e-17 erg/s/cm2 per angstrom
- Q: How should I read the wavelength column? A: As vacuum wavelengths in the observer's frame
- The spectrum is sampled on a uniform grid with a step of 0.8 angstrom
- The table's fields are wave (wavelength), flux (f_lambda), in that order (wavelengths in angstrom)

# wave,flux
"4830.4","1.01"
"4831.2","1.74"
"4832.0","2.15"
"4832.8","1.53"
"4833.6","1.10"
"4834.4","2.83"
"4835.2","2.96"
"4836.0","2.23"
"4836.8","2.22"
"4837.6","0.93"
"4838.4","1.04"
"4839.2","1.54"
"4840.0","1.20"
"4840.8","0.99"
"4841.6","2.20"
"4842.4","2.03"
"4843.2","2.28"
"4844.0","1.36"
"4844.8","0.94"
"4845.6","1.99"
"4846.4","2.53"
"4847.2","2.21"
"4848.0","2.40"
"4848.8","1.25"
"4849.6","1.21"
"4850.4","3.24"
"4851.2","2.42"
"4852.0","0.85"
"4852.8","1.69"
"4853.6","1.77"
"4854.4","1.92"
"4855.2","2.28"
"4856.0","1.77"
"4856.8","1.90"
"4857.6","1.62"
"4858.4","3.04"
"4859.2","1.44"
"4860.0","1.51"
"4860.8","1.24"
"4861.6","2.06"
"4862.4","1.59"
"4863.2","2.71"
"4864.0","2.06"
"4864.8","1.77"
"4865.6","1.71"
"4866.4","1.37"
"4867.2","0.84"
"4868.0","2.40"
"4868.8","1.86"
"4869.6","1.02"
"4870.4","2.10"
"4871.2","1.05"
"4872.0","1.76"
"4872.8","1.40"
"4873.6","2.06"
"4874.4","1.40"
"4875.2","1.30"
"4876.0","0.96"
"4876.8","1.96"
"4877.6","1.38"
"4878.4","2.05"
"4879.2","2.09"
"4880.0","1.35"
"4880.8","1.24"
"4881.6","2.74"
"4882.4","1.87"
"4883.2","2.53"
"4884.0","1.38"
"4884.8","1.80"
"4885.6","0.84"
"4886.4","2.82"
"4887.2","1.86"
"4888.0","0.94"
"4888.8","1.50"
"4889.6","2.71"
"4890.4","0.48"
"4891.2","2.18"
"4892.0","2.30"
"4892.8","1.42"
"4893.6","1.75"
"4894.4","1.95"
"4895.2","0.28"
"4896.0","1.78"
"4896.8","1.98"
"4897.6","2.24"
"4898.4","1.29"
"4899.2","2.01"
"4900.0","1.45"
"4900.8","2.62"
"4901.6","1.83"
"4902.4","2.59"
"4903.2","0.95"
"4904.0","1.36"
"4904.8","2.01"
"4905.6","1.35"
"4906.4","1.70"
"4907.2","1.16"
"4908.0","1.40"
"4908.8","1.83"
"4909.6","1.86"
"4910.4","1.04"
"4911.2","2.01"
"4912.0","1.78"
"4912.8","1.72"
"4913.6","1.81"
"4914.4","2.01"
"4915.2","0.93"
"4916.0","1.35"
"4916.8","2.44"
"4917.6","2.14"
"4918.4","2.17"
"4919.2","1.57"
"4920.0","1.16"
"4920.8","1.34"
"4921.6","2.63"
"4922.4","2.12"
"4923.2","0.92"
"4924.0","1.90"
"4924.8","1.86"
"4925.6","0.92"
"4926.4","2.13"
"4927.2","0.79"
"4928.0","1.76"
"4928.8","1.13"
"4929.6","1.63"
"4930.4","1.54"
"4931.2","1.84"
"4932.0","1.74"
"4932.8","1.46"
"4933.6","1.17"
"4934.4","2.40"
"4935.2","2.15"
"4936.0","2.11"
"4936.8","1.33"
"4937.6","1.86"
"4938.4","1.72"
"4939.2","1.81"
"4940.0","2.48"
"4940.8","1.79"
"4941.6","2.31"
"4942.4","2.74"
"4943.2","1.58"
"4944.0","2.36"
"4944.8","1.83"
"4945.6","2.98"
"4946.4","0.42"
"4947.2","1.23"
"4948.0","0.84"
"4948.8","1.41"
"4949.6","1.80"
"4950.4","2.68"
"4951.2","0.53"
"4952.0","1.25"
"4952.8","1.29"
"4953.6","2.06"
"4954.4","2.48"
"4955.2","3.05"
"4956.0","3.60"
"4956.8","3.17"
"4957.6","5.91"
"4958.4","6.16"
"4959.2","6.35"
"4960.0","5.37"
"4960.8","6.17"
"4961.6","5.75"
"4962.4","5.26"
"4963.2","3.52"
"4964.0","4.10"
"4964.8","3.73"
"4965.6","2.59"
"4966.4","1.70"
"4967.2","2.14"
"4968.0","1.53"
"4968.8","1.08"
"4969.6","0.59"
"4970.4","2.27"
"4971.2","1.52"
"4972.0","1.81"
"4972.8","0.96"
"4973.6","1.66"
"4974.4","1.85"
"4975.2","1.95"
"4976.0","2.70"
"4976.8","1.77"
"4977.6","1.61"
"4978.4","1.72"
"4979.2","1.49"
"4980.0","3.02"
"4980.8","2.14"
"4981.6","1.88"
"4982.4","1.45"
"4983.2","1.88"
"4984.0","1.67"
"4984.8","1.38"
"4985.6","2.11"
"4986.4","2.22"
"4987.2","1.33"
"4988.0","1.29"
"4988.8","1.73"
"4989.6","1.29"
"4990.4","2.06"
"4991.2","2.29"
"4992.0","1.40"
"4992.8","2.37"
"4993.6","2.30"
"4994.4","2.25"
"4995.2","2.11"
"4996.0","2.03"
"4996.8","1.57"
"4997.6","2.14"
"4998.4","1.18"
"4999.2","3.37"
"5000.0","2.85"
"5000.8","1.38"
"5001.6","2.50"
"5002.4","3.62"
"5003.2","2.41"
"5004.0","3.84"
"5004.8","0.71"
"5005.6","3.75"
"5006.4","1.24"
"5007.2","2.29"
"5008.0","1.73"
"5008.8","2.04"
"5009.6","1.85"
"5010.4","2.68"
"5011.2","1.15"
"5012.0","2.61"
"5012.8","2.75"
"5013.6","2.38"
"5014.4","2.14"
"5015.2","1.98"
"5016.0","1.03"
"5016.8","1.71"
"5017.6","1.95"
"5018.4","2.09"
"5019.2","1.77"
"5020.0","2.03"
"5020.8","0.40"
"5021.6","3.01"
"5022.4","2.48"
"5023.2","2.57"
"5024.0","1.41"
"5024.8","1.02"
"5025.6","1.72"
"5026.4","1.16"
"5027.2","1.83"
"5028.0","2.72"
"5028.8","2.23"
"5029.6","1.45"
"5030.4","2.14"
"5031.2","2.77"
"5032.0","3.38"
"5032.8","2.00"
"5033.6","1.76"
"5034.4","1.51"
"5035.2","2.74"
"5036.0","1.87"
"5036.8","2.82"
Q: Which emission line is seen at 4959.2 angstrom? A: [O II]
